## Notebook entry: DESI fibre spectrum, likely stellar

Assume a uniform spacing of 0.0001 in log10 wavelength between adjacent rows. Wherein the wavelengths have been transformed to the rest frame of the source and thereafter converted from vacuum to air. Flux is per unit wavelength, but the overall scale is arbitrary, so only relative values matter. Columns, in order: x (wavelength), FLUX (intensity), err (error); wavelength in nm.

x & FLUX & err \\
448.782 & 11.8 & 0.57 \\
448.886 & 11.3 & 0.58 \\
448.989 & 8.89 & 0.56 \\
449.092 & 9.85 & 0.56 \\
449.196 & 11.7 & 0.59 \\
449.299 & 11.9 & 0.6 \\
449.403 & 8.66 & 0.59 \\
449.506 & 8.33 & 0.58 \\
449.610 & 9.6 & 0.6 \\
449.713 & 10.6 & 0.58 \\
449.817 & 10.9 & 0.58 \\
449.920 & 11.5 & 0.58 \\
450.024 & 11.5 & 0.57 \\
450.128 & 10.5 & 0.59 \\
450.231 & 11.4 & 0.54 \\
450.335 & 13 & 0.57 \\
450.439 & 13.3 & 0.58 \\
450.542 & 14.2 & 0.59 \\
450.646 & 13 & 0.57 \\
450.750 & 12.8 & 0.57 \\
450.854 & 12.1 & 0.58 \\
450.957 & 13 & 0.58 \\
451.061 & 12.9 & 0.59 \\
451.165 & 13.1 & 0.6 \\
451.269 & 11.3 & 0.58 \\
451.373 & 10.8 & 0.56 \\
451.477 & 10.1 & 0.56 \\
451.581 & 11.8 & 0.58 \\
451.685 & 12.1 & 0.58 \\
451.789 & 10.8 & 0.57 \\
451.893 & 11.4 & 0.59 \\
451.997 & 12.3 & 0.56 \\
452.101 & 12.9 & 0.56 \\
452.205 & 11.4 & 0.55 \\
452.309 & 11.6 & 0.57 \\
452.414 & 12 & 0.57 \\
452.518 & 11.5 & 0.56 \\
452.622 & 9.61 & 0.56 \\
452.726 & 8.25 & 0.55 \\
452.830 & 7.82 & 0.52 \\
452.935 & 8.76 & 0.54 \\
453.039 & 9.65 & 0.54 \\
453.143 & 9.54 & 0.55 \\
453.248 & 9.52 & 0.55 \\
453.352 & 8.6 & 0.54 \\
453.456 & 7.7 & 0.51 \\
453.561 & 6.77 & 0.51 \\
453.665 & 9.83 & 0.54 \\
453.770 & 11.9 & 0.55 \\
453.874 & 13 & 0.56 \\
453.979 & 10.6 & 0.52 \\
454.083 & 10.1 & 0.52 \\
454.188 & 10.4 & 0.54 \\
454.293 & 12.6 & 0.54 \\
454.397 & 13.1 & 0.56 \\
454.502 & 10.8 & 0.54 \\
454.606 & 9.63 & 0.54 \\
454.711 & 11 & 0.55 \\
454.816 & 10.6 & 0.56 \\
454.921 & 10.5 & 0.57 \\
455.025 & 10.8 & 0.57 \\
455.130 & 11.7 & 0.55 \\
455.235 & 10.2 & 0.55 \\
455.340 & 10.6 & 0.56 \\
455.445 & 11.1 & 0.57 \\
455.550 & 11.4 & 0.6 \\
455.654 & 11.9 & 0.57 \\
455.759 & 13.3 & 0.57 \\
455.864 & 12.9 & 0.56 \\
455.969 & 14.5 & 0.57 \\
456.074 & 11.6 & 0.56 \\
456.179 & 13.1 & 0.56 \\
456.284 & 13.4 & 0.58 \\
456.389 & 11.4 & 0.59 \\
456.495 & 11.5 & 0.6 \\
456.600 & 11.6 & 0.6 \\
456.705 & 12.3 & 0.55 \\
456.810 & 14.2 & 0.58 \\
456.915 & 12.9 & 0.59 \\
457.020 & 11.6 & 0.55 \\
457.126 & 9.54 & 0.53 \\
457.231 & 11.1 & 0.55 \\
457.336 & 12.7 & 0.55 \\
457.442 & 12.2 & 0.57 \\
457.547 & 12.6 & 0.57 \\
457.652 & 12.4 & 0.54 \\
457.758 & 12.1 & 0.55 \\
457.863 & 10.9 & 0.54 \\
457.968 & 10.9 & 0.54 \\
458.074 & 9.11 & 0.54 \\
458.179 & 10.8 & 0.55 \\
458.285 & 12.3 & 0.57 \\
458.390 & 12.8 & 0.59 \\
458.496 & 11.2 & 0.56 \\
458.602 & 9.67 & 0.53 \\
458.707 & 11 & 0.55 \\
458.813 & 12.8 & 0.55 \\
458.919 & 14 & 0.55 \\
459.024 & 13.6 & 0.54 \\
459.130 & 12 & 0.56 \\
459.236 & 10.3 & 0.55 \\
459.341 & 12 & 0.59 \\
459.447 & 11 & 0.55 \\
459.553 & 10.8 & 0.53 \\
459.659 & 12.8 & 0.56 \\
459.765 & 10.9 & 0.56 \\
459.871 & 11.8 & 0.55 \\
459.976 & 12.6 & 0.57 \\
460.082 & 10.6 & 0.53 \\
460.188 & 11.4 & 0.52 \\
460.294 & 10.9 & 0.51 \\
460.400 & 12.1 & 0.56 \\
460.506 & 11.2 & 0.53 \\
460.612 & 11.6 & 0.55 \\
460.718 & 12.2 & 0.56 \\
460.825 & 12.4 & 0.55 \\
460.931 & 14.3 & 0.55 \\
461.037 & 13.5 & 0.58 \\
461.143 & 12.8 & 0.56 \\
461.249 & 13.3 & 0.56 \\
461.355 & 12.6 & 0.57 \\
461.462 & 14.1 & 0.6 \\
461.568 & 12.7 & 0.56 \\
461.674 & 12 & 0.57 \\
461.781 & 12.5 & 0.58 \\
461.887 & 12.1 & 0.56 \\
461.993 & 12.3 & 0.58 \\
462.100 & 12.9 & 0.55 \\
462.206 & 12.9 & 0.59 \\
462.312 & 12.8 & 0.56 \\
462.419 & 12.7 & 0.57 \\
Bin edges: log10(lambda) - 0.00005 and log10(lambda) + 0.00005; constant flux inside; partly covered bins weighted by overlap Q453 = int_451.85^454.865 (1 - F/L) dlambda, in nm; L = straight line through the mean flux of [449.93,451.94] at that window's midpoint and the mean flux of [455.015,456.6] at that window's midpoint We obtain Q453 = 0.39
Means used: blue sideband 12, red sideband 12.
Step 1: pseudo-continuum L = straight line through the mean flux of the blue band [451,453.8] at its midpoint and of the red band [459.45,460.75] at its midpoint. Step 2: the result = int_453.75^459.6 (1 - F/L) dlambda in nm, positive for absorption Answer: -0.32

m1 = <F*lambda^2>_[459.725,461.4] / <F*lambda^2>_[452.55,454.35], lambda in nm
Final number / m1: 1.29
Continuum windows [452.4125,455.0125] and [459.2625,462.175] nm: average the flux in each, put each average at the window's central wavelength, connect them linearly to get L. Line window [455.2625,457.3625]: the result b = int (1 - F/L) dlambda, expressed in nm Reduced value -0.23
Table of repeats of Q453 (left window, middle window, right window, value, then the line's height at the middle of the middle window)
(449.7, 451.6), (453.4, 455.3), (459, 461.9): 0.23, 12.1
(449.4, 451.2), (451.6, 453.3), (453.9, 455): 0.12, 11.4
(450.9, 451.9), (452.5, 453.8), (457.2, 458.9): 0.29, 11.7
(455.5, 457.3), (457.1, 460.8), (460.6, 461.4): 0.29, 12.6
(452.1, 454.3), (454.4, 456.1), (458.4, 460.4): -0.14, 10.6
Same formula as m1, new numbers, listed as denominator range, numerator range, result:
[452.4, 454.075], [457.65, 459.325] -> 1.23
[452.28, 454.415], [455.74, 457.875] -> 1.24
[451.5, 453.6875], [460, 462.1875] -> 1.26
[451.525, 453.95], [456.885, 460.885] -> 1.15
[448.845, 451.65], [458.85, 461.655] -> 1.12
